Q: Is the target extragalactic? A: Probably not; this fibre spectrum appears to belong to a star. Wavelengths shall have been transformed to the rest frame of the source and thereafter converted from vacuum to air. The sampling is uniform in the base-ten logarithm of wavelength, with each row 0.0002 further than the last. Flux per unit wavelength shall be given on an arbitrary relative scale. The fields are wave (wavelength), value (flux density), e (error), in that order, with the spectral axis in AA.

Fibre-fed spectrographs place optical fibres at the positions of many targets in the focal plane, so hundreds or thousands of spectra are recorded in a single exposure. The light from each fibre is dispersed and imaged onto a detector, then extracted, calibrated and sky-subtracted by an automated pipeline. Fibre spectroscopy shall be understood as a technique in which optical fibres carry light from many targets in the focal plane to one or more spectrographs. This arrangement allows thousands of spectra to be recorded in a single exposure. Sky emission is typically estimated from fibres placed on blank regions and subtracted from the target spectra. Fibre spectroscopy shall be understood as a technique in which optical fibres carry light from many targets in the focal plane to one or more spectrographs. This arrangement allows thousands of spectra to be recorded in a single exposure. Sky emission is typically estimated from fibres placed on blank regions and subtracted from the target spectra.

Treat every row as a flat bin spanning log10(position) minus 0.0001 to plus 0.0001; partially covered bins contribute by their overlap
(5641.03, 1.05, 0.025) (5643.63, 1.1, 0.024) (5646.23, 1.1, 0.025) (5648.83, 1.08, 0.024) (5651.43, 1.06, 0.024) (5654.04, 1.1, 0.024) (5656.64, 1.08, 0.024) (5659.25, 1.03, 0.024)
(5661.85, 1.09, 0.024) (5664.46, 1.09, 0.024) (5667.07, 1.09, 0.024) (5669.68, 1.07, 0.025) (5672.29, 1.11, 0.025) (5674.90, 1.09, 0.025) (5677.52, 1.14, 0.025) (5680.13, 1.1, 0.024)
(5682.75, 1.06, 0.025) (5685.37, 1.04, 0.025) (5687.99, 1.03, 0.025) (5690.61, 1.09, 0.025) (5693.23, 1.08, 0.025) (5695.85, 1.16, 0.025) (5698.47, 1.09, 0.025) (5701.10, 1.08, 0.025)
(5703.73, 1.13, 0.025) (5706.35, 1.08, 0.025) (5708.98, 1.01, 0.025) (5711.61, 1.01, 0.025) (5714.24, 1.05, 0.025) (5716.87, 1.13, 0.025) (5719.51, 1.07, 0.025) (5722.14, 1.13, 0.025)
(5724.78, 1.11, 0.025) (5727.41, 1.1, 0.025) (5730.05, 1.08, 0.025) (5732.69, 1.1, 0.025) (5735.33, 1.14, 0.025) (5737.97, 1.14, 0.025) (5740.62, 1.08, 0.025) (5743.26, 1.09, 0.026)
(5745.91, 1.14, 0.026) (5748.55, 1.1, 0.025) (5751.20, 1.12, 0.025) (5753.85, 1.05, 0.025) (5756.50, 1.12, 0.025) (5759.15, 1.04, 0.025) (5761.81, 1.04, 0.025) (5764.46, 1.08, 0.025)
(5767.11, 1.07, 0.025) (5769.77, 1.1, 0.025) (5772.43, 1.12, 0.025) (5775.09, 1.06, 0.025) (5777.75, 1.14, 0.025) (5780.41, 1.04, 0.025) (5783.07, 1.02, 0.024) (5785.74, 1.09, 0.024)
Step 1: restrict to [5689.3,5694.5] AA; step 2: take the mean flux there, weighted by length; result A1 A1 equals 1.09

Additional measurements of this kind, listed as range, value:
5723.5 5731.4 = 1.1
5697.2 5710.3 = 1.08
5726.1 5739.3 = 1.11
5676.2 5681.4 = 1.12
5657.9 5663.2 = 1.06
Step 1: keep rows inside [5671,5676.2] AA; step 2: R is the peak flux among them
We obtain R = 1.11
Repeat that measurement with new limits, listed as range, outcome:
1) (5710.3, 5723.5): 1.13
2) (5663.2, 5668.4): 1.09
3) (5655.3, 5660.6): 1.08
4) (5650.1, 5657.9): 1.1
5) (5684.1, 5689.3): 1.04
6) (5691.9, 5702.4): 1.16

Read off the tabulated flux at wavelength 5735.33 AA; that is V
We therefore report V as 1.14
